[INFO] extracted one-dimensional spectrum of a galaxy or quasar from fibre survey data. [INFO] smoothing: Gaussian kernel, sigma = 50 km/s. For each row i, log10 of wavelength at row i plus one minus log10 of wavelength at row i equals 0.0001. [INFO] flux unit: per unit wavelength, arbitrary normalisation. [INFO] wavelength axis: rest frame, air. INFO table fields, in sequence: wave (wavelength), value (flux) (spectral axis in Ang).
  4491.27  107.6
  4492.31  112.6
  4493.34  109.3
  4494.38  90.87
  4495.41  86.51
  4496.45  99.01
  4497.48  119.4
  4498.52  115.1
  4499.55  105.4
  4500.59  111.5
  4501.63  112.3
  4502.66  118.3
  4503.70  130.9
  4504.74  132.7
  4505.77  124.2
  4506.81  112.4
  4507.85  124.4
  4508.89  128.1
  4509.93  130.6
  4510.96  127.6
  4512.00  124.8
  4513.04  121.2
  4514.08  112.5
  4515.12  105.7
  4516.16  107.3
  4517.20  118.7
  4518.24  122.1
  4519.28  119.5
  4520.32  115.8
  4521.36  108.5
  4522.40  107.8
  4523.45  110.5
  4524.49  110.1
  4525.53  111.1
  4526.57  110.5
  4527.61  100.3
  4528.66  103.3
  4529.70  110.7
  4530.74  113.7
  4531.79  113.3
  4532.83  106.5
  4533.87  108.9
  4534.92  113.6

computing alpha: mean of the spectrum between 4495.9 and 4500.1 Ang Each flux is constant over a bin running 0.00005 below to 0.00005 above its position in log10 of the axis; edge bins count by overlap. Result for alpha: 110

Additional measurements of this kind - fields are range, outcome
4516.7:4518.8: 120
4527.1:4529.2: 102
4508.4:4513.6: 126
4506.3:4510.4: 124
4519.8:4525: 110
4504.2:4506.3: 129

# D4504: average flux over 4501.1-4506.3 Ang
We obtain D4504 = 124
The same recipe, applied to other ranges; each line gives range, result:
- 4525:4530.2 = 107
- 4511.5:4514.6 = 119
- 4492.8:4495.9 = 95.9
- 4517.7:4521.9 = 117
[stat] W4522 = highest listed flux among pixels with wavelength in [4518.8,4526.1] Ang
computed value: 119.5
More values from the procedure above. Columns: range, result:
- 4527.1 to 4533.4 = 113.7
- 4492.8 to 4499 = 119.4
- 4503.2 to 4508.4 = 132.7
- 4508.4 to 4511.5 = 130.6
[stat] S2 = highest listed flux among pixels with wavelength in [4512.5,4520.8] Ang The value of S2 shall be 122.1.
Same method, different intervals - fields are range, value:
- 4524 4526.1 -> 111.1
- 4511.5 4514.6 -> 124.8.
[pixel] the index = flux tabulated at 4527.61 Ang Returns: 100.3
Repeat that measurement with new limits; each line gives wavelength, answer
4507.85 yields 124.4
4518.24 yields 122.1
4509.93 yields 130.6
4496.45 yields 99.01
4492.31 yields 112.6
